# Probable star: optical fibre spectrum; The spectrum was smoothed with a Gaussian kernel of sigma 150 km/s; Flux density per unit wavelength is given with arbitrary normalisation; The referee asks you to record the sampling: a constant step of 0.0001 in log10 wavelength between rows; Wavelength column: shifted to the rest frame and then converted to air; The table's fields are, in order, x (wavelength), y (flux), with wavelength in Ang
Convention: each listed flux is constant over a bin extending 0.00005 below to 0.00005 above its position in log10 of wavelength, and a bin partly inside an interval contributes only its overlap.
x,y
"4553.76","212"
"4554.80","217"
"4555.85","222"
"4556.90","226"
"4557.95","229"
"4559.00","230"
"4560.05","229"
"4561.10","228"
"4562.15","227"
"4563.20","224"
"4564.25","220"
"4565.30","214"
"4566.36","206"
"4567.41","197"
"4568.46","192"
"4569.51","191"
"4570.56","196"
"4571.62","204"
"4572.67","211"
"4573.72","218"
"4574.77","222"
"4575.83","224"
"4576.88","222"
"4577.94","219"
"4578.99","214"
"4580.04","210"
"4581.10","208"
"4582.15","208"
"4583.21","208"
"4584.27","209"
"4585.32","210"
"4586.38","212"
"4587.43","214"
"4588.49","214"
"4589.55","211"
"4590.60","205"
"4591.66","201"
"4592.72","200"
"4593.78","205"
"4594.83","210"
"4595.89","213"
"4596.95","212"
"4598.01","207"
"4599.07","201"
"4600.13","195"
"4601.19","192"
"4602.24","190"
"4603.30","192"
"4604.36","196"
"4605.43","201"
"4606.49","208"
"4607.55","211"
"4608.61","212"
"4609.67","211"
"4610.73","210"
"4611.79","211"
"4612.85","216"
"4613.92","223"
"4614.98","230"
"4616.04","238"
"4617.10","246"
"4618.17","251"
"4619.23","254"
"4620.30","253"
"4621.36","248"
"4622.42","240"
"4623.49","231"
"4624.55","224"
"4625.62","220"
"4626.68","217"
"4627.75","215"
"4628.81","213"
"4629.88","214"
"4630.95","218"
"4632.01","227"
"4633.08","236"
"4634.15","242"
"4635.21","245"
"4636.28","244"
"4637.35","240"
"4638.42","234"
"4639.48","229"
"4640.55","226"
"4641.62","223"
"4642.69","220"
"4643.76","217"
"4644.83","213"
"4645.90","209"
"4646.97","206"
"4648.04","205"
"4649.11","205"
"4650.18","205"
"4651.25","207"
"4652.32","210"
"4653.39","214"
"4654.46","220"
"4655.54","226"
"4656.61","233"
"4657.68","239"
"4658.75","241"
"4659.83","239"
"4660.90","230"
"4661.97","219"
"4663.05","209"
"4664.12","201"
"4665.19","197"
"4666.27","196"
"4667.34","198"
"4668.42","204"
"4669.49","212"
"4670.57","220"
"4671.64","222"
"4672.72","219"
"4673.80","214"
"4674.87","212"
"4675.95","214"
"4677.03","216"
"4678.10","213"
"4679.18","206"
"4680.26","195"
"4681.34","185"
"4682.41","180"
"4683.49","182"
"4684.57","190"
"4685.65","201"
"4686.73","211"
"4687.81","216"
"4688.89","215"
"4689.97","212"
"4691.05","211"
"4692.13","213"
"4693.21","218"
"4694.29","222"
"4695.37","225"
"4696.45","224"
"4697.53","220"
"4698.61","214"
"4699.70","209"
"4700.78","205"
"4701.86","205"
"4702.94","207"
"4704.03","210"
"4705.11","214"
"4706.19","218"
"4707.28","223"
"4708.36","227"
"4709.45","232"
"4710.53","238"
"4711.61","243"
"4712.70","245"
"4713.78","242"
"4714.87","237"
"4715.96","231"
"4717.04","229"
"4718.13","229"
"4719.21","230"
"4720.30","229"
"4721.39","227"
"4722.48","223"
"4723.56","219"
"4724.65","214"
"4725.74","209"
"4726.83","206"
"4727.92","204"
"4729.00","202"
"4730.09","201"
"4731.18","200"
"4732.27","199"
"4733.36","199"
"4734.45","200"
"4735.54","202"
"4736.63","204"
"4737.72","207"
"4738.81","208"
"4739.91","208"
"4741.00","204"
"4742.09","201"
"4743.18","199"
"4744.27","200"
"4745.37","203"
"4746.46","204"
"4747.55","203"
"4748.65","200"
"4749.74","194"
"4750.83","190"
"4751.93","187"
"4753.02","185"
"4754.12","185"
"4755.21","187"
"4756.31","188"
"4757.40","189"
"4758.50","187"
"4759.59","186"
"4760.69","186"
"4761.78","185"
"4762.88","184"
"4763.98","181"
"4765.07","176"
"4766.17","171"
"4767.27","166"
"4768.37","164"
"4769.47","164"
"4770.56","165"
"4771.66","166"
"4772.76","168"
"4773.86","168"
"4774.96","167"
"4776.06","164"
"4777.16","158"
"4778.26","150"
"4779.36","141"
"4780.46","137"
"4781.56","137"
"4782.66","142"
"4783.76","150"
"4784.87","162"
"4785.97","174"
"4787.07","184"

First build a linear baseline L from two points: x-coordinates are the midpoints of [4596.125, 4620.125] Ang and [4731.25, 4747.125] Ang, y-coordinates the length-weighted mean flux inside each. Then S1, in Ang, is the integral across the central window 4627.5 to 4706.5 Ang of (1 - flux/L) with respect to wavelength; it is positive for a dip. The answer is -2.2 Ang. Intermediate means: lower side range 214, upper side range 203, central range 215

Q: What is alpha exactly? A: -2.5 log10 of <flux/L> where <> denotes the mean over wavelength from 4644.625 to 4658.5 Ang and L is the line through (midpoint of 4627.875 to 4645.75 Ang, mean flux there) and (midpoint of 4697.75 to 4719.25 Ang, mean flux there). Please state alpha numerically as 0.05 mag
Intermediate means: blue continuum 227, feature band 215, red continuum 224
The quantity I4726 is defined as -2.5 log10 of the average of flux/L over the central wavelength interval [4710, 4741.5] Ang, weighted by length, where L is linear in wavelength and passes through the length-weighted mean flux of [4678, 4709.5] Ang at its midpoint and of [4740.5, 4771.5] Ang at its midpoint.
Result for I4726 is -0.10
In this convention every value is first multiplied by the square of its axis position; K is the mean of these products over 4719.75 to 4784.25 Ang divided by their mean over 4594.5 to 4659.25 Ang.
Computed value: 0.89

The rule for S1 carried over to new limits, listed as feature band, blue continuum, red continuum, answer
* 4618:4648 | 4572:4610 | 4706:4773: -3.14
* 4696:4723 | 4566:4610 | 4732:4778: -4.56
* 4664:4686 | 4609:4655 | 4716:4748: 1.45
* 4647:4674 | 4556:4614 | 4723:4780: -2.01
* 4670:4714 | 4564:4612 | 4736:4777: -4.55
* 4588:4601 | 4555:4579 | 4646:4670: 0.58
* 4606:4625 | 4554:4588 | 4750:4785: -2.28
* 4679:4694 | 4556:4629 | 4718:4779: -0.10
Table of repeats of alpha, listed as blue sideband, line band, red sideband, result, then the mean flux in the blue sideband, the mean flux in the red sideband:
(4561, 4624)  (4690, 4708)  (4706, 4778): -0.06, 214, 200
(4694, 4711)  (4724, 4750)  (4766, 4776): -0.06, 218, 166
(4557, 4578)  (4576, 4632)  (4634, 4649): 0.02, 215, 224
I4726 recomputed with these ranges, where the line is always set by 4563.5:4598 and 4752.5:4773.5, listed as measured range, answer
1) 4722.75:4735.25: -0.12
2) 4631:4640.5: -0.18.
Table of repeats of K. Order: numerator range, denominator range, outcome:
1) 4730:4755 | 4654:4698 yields 0.96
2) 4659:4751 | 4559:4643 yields 1.02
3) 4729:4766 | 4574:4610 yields 1.00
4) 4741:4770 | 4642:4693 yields 0.92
